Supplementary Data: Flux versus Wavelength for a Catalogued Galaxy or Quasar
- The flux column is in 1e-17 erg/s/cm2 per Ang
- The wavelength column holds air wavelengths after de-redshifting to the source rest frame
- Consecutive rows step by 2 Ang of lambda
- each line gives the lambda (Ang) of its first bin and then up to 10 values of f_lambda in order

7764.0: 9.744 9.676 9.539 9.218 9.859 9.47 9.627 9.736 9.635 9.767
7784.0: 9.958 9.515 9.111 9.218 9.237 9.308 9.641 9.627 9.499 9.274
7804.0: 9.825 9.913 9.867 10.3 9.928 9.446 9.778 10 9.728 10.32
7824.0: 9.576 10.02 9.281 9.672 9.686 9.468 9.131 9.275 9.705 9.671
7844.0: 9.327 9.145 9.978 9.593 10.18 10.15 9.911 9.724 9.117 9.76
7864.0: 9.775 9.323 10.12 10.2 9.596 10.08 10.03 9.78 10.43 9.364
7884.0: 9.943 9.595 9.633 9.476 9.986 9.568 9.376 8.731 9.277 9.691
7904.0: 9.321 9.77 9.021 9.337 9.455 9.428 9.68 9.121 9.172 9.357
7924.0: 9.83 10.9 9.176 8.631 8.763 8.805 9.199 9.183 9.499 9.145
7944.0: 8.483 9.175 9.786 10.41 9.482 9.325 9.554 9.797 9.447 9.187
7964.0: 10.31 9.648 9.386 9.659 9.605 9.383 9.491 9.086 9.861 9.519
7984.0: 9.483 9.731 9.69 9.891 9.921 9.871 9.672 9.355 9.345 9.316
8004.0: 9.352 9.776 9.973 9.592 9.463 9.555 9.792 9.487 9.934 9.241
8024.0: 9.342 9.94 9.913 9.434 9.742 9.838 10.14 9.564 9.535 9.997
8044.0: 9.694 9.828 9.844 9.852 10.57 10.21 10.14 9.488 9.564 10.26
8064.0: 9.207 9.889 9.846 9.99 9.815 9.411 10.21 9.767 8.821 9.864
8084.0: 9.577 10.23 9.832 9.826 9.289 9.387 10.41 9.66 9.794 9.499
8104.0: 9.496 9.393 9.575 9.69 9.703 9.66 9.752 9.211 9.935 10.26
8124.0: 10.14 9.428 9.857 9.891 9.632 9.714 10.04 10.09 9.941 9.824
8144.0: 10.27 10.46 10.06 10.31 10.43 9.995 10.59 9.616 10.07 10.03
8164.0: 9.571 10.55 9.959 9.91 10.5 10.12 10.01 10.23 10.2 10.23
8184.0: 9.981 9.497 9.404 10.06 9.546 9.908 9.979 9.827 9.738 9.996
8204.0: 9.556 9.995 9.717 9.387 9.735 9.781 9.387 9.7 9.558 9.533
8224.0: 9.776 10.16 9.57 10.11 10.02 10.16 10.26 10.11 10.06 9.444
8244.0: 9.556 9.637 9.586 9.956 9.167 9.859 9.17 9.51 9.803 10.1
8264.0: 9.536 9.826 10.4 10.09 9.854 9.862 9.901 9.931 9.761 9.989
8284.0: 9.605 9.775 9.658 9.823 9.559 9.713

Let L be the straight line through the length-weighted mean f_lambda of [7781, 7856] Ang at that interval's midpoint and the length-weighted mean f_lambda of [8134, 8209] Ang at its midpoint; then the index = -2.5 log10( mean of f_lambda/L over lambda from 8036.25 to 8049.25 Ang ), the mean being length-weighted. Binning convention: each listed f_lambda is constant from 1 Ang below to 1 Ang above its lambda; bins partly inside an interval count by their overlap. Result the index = 0.01 mag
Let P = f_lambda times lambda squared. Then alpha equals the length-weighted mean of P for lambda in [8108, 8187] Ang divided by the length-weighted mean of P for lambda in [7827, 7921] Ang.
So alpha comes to 1.1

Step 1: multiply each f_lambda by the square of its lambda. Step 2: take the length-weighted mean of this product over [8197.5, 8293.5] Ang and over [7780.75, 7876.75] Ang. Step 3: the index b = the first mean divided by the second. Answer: 1.12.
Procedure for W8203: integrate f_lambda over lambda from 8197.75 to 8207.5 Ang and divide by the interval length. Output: 9.82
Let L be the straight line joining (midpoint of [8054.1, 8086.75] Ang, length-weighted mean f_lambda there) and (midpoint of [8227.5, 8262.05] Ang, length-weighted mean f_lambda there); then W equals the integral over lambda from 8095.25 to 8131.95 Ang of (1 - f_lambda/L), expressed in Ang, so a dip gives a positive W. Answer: 0.1 Ang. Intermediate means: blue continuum 9.76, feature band 9.73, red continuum 9.78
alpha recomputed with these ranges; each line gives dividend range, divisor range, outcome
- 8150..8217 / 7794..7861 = 1.12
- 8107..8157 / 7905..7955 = 1.12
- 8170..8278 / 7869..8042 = 1.10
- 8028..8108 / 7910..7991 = 1.06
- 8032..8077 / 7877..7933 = 1.08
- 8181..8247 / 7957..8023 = 1.08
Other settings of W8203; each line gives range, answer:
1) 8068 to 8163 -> 9.84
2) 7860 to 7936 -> 9.54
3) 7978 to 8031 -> 9.62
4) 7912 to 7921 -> 9.36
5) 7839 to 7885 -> 9.78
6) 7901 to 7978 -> 9.43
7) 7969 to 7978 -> 9.48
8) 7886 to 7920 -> 9.43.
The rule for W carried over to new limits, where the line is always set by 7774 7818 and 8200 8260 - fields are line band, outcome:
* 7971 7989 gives 0.26 Ang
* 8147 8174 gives -1.11 Ang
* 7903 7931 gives 0.64 Ang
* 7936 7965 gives 0.59 Ang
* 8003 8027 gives 0.17 Ang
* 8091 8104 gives 0.07 Ang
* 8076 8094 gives 0.07 Ang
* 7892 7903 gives 0.31 Ang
